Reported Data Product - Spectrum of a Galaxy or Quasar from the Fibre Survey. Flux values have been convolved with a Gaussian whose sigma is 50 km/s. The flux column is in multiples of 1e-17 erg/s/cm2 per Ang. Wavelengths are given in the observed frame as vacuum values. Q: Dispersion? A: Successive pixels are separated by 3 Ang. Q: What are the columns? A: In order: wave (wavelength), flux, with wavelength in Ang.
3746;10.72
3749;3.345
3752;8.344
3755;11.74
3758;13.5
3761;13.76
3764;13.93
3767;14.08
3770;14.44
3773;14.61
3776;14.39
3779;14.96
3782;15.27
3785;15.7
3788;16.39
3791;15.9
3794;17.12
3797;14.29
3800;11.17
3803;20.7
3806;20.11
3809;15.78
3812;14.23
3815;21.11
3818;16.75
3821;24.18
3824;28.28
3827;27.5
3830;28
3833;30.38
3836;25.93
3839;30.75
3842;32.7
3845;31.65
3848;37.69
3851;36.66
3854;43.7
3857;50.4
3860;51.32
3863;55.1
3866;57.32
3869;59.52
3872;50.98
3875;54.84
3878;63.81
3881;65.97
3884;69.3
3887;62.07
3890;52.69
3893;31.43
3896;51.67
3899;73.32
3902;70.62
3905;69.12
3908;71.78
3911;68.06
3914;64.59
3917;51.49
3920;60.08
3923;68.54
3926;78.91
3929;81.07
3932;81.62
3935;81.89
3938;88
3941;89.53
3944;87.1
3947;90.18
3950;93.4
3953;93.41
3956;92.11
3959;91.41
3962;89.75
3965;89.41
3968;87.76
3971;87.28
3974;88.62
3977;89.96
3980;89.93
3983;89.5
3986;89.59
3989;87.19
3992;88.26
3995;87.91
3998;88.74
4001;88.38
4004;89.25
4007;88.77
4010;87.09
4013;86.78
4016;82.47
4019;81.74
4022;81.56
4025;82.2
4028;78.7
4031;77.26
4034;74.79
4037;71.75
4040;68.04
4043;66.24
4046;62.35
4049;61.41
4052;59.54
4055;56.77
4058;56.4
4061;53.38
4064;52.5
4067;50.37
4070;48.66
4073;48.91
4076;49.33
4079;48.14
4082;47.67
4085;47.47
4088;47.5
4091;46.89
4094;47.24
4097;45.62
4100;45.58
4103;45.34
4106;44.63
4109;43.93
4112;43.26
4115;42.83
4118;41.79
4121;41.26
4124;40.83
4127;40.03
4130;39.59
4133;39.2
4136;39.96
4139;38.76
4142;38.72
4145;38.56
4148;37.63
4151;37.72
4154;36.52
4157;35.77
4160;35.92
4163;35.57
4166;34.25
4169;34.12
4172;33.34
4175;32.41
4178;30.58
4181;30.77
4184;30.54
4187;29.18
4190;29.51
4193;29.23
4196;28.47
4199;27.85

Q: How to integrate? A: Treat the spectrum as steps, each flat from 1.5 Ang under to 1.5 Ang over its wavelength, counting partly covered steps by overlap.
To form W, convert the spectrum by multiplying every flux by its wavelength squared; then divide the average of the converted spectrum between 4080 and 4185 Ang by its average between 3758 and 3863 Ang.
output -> 1.96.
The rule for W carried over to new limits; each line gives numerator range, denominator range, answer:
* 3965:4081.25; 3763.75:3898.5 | 2.47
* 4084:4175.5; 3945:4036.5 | 0.50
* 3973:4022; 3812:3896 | 2.24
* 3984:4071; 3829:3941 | 1.39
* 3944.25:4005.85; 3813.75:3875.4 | 2.54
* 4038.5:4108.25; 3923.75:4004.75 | 0.62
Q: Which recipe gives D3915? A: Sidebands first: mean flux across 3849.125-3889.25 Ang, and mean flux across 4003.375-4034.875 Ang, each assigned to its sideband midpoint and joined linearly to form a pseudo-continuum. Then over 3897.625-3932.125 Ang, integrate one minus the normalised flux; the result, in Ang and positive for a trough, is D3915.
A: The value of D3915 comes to -3.16 Ang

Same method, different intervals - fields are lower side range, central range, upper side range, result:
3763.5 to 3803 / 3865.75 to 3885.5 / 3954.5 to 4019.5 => -4.9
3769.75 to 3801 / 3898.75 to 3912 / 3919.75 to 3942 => -0.4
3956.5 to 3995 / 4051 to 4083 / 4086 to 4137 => 3.5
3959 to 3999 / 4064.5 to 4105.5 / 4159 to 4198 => 7.6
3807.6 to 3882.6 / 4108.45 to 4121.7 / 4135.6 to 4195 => -2.9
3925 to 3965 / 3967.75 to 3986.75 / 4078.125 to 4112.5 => -2.5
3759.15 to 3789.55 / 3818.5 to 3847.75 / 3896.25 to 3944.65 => 7.3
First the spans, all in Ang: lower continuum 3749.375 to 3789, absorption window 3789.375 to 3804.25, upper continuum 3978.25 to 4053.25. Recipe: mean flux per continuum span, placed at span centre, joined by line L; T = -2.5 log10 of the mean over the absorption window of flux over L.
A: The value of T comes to 0.31 mag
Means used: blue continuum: 13.6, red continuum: 80.5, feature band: 15.8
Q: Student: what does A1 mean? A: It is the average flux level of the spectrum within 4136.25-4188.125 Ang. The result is 34.9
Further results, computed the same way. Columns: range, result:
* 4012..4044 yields 77.4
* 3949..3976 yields 90.3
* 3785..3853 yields 23.5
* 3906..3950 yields 76.4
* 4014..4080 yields 64.5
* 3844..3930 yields 58.1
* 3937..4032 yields 87.7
